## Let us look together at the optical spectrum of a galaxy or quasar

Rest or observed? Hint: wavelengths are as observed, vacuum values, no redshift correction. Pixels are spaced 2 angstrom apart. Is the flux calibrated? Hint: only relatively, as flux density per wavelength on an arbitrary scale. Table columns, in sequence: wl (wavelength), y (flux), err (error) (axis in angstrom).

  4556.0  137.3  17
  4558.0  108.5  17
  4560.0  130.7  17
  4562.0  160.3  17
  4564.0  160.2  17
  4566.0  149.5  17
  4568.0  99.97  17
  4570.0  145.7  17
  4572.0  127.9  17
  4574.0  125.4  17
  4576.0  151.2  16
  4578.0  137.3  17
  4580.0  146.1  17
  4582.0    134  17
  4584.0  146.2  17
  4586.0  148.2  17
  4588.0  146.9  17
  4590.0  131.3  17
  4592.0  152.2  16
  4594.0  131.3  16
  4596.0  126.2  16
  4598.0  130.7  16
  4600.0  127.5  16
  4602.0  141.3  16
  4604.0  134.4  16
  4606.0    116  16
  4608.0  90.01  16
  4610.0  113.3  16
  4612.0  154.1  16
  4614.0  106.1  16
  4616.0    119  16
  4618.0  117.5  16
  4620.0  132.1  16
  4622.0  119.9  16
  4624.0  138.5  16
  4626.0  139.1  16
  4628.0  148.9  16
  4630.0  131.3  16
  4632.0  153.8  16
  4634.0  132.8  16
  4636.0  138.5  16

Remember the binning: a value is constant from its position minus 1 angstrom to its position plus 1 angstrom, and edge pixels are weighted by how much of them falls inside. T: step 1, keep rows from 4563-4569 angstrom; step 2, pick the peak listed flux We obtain 160.2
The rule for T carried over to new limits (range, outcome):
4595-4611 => 141.3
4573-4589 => 151.2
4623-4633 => 153.8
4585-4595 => 152.2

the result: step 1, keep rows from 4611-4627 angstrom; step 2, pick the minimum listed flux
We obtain 106.1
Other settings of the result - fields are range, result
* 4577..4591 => 131.3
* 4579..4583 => 134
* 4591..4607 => 116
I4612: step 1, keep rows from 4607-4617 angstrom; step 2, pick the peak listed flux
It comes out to 154.1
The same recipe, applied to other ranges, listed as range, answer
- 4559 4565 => 160.3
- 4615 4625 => 138.5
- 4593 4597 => 131.3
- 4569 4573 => 145.7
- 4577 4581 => 146.1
